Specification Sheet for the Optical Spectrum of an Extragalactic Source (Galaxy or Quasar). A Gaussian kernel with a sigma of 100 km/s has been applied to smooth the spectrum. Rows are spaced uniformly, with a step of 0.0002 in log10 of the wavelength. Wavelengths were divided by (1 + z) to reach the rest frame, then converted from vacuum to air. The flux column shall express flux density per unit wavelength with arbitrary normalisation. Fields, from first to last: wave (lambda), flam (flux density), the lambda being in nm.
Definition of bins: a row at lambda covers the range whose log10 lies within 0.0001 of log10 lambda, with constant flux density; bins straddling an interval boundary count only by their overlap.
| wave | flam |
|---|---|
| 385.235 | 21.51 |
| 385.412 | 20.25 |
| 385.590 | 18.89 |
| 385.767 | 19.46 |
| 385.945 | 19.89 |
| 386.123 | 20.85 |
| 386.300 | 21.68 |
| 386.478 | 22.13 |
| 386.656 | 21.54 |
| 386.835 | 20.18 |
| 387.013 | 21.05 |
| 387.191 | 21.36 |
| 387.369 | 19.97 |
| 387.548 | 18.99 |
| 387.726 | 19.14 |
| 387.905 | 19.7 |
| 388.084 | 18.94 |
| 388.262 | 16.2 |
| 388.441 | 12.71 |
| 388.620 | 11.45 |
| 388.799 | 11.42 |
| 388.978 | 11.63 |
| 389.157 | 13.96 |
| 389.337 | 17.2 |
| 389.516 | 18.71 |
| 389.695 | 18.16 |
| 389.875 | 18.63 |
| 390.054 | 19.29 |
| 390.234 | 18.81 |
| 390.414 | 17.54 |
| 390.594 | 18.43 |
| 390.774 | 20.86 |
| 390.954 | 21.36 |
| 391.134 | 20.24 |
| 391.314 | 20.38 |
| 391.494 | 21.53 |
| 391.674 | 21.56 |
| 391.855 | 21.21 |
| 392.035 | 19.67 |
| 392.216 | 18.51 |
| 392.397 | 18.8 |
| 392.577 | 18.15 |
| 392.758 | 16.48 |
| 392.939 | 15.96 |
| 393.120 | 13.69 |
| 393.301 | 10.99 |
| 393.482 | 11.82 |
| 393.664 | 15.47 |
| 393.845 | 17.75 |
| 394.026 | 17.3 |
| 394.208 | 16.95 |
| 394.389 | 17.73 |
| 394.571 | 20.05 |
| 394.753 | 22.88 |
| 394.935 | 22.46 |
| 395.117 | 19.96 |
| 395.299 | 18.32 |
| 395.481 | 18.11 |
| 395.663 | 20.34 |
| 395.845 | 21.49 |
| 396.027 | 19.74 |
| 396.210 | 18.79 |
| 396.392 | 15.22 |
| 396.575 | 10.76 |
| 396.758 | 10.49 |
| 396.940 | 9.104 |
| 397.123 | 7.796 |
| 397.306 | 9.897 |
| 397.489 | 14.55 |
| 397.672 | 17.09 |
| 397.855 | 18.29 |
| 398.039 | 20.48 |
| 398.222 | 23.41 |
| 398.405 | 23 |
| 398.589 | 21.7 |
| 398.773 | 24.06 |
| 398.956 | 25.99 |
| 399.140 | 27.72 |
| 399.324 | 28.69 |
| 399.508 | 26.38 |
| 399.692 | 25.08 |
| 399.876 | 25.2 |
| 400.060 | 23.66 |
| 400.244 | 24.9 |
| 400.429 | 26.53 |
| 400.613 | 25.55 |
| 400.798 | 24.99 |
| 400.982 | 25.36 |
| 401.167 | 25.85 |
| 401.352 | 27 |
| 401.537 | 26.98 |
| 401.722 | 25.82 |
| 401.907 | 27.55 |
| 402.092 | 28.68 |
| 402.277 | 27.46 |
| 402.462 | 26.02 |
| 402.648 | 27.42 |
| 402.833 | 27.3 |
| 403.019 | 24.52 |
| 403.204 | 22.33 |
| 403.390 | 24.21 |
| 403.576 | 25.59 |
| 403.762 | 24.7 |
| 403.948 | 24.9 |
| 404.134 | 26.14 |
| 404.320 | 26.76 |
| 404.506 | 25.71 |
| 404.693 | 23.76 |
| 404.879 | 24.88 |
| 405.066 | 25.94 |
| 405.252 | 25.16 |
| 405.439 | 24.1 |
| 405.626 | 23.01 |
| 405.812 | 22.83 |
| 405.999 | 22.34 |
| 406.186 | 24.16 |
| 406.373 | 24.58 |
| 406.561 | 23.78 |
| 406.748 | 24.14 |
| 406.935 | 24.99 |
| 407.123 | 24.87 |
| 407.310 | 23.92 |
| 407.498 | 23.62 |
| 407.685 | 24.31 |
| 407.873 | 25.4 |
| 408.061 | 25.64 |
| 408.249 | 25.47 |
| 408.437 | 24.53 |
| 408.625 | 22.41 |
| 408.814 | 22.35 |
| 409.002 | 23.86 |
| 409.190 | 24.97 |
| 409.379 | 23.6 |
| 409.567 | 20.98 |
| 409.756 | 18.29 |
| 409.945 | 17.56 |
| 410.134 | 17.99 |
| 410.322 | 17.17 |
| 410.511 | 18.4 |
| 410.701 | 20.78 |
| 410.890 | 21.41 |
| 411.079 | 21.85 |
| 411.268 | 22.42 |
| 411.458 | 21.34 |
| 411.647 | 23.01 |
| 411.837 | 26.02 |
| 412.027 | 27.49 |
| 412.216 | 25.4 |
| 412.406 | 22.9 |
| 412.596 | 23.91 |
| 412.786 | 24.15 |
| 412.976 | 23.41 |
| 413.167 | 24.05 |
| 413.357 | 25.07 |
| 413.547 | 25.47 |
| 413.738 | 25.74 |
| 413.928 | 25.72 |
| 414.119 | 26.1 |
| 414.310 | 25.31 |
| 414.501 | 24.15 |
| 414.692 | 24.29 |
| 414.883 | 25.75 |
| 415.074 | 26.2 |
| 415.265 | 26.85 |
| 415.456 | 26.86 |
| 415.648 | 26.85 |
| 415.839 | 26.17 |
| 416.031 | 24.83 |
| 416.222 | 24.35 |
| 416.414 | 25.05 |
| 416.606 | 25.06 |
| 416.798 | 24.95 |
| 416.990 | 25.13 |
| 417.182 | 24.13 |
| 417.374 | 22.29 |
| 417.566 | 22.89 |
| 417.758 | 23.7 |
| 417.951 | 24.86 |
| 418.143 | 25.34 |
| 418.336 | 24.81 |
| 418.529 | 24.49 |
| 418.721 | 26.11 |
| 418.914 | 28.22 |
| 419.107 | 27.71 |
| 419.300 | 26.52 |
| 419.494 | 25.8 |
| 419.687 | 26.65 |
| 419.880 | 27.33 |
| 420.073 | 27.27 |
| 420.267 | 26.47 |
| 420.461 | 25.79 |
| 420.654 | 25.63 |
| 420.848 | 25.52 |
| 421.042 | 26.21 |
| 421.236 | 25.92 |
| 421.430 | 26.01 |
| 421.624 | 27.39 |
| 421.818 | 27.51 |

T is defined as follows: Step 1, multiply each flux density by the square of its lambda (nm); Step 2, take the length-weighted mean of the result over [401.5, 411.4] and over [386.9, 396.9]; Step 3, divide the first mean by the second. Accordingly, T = 1.45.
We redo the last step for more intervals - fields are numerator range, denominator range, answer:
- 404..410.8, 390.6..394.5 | 1.40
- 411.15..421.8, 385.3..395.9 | 1.56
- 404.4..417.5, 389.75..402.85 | 1.25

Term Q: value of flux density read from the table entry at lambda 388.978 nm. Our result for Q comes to 11.63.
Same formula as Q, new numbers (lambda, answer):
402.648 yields 27.42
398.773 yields 24.06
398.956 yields 25.99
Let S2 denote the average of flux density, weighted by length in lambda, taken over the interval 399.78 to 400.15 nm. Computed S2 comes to 24.5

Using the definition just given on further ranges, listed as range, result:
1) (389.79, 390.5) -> 18.6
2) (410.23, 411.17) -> 19.9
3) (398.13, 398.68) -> 22.7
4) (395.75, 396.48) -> 18.8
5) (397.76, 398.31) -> 20.7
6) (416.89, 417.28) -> 24.6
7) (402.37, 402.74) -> 26.7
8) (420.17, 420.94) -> 25.8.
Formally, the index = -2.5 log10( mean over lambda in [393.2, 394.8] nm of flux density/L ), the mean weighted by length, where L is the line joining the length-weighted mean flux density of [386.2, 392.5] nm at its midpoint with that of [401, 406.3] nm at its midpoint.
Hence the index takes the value 0.25 mag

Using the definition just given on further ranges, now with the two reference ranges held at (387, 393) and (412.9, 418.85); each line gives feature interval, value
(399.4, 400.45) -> -0.21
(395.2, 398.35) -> 0.23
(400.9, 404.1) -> -0.21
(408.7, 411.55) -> 0.13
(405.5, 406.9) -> -0.05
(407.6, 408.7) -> -0.08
